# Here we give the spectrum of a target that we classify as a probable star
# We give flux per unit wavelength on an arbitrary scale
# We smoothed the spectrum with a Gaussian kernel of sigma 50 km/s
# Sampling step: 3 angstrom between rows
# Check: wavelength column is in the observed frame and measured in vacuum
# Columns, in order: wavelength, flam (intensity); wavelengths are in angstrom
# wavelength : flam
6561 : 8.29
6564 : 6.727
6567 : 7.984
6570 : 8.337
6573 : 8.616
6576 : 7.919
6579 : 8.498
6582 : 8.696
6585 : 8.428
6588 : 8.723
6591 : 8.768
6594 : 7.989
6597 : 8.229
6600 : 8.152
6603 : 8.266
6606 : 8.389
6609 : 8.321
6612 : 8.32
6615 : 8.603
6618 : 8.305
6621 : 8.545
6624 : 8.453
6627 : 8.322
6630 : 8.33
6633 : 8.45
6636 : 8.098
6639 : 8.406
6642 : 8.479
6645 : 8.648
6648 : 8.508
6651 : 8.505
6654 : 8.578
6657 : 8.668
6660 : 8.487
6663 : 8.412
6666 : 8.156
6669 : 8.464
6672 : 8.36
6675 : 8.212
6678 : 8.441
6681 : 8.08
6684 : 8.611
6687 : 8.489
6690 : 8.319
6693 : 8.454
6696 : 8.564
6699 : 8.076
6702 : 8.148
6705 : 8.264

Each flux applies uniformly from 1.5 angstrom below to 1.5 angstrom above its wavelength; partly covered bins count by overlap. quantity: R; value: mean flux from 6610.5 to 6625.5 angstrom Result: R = 8.45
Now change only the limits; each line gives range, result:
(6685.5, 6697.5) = 8.46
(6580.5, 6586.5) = 8.56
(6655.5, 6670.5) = 8.44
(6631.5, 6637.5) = 8.27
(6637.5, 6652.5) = 8.51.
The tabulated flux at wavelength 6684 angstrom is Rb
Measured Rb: 8.611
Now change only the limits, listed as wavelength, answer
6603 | 8.266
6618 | 8.305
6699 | 8.076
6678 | 8.441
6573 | 8.616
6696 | 8.564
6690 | 8.319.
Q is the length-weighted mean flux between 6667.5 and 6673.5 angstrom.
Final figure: 8.41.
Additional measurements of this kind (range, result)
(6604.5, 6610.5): 8.35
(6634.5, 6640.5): 8.25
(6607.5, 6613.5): 8.32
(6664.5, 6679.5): 8.33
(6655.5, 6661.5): 8.58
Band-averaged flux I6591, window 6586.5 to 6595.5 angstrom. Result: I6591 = 8.49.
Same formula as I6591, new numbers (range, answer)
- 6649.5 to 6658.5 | 8.58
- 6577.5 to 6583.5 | 8.6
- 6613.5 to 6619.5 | 8.45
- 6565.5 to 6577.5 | 8.21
